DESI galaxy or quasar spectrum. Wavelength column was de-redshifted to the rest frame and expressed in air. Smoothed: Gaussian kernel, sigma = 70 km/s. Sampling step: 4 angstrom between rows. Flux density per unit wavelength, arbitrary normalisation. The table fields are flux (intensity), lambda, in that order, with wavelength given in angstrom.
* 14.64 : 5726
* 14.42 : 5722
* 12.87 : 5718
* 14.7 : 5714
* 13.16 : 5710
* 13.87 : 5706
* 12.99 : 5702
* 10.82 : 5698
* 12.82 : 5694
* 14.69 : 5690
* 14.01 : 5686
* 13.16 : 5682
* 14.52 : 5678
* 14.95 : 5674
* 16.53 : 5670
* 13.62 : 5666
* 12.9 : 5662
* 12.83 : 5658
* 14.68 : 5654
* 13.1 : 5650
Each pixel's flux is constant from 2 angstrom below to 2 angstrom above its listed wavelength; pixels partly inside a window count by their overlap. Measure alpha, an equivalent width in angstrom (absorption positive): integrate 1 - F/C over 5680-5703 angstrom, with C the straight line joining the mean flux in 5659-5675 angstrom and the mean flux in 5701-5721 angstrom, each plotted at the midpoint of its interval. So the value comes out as 1.4 angstrom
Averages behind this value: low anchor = 14.4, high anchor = 13.6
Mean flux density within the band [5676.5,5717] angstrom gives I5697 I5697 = 13.4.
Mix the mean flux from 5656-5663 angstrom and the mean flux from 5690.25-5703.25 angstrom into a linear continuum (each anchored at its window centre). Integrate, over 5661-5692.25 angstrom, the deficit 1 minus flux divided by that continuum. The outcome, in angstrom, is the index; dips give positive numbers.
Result -4.0 angstrom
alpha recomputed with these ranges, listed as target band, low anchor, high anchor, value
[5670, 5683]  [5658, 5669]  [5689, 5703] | -1.5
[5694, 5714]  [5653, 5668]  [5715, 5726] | 1.3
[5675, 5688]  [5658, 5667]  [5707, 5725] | -0.6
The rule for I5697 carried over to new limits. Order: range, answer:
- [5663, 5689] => 14.4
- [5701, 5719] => 13.6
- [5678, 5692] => 14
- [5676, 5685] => 13.9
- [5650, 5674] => 14.1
